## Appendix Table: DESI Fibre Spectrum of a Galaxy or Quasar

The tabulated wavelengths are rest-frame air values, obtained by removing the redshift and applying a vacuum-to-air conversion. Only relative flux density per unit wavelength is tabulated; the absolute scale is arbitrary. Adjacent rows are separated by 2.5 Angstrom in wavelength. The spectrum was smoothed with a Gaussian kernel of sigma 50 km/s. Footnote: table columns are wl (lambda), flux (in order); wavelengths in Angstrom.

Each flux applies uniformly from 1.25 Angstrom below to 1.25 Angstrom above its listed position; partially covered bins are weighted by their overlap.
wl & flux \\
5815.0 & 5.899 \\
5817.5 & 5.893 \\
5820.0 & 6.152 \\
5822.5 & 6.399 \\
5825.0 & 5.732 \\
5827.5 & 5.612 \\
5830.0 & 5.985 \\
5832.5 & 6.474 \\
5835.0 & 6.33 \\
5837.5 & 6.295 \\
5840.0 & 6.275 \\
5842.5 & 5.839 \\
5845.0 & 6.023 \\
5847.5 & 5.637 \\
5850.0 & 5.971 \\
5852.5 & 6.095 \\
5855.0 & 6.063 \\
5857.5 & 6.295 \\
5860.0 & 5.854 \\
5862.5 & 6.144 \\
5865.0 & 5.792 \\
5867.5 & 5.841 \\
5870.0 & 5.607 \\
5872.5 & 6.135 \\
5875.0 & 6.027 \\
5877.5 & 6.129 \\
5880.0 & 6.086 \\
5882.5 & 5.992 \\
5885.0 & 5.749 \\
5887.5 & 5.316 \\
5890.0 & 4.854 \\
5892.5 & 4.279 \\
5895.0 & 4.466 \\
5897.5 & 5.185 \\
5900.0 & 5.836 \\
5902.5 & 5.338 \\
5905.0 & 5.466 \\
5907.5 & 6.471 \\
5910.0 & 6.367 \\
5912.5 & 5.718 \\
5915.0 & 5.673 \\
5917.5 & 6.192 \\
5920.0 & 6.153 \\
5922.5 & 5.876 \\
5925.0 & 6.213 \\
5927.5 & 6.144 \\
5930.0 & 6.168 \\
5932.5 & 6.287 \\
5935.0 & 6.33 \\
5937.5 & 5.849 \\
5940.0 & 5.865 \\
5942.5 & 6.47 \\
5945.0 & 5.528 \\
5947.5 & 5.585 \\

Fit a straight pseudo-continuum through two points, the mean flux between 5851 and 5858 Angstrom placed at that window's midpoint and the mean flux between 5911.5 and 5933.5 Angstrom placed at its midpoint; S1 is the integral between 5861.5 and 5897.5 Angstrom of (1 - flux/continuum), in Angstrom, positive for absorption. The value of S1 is 3.1 Angstrom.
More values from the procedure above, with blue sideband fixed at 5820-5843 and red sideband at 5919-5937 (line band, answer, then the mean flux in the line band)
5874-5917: 3.84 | 5.59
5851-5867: 0.25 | 6.03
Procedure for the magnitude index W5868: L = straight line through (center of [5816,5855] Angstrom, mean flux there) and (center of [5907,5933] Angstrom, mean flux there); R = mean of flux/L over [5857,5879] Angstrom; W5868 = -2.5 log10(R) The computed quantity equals 0.02 mag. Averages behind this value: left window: 6.05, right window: 6.1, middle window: 5.97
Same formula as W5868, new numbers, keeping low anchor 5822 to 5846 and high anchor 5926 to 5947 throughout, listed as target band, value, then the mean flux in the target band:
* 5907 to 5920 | 0.00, 6.07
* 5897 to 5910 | 0.06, 5.75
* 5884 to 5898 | 0.22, 4.95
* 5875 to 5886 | 0.01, 6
